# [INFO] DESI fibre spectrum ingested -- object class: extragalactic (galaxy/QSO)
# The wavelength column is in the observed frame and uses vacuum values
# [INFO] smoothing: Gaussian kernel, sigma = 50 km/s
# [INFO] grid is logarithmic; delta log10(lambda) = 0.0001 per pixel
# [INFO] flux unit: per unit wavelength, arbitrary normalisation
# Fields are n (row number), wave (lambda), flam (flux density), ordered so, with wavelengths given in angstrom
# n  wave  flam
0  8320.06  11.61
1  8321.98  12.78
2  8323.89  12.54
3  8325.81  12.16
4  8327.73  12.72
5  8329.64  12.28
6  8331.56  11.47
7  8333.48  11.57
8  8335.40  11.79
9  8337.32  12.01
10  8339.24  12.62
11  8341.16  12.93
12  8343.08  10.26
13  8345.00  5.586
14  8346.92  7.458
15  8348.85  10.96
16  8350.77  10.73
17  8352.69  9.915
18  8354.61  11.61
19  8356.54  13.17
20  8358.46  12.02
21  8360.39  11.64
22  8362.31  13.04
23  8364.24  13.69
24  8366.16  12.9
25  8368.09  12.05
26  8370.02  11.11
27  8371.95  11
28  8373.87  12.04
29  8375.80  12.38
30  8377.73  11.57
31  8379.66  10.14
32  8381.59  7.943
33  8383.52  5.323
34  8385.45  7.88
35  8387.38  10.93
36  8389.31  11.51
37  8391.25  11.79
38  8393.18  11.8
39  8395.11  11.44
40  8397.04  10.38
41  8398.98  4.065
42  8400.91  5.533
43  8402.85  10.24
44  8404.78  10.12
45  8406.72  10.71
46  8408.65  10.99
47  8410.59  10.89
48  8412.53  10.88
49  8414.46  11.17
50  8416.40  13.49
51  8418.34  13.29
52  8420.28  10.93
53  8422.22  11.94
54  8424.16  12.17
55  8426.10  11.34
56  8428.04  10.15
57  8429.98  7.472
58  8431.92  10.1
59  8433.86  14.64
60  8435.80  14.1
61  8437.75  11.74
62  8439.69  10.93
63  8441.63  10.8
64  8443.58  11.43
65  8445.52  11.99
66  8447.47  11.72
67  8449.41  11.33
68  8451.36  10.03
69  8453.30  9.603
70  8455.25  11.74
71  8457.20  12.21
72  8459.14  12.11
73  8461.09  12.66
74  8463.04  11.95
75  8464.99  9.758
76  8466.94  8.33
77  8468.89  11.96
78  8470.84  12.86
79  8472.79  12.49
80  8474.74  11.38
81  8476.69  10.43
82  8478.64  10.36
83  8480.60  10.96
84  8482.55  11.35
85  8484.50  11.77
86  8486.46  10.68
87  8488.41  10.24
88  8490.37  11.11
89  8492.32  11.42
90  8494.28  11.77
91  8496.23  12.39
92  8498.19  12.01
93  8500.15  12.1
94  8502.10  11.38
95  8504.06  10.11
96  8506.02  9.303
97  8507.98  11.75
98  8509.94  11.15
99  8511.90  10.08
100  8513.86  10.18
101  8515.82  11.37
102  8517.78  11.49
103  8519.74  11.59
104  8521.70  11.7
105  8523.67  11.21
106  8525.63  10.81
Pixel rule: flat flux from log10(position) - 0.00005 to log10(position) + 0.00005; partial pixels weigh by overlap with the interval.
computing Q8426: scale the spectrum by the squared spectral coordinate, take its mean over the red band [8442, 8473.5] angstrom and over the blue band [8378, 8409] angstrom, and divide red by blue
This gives 1.22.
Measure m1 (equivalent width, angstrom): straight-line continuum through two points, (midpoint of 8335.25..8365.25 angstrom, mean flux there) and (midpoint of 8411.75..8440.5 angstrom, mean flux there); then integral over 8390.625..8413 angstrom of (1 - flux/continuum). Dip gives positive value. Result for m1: 3.2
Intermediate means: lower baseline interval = 11.2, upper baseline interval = 11.6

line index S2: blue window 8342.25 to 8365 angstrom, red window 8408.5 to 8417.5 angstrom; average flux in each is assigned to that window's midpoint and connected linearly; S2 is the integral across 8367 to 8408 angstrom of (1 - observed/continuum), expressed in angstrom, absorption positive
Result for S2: 4.42 angstrom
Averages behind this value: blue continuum 10.8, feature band 10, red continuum 11.6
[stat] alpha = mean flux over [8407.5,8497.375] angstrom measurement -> 11.4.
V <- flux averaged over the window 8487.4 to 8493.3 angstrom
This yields 10.9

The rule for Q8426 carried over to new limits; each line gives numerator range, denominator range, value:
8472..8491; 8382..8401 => 1.23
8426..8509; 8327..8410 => 1.08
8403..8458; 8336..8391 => 1.06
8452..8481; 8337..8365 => 1.04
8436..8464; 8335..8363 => 1.07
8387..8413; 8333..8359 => 0.94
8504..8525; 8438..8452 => 0.99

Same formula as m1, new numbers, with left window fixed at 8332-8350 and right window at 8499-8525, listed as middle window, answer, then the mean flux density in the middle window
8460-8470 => -0.1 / 11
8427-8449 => -1.1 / 11.4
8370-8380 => -0.7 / 11.5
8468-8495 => -0.9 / 11.3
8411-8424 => -1.4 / 11.9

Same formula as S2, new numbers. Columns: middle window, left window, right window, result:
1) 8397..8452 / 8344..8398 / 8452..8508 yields 0.7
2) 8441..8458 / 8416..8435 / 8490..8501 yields 0.6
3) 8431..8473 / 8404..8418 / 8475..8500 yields -1.1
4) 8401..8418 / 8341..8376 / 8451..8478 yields 0.6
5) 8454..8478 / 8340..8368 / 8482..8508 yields -0.5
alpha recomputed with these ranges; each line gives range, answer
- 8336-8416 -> 10.6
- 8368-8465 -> 10.9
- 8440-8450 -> 11.4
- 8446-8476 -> 11.3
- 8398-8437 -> 10.7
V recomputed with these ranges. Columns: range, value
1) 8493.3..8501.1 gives 12.1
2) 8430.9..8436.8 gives 12.9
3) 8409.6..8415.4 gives 11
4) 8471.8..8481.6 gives 11.1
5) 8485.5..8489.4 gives 10.5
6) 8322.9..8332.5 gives 12.2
